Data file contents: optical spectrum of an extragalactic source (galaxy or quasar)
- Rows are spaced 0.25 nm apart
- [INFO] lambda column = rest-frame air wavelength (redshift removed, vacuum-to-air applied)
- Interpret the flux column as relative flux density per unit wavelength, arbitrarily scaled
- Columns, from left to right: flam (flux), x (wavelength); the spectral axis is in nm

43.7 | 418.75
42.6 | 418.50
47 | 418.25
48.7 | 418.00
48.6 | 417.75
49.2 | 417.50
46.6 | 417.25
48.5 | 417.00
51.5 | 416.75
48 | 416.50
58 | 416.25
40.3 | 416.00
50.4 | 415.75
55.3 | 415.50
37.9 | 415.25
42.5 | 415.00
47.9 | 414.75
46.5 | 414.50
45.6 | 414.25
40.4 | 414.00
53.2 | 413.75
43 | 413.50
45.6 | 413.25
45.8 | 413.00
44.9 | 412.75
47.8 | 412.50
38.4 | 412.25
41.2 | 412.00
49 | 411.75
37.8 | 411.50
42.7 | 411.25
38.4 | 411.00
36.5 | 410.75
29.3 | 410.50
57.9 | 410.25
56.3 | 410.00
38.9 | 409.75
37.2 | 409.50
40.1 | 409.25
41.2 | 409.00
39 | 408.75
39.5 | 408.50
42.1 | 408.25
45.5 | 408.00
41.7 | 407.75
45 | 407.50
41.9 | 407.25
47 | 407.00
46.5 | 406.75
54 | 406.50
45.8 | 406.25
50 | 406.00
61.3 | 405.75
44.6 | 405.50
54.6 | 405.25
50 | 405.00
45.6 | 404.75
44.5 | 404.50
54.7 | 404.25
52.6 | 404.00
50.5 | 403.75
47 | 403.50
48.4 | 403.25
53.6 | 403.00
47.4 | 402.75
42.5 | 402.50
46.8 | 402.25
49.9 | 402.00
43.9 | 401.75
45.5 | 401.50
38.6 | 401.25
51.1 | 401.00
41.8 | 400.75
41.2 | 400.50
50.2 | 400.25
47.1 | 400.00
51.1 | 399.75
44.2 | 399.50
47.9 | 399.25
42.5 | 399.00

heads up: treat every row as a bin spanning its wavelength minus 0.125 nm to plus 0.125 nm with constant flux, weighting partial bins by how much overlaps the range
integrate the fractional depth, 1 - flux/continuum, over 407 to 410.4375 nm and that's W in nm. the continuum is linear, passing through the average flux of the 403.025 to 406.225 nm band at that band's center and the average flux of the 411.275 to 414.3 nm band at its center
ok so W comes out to 0.278 nm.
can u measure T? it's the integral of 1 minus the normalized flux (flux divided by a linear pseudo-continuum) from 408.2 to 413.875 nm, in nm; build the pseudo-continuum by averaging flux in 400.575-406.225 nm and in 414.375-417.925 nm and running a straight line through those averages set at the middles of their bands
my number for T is 0.616 nm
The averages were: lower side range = 48.3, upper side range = 48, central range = 42.9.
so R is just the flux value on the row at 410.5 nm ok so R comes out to 29.3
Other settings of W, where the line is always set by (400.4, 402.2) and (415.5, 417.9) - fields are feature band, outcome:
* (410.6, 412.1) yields 0.22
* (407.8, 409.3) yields 0.18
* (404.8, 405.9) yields -0.15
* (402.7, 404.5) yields -0.19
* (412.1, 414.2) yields 0.15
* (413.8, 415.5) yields 0.14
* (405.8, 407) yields -0.09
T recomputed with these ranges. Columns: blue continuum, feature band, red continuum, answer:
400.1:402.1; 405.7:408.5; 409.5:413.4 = -0.16 nm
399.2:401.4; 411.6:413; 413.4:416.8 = 0.08 nm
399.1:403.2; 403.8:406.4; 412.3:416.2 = -0.23 nm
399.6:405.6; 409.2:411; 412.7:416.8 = 0.19 nm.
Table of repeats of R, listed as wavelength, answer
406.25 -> 45.8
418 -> 48.7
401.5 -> 45.5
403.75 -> 50.5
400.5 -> 41.2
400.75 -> 41.8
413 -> 45.8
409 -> 41.2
